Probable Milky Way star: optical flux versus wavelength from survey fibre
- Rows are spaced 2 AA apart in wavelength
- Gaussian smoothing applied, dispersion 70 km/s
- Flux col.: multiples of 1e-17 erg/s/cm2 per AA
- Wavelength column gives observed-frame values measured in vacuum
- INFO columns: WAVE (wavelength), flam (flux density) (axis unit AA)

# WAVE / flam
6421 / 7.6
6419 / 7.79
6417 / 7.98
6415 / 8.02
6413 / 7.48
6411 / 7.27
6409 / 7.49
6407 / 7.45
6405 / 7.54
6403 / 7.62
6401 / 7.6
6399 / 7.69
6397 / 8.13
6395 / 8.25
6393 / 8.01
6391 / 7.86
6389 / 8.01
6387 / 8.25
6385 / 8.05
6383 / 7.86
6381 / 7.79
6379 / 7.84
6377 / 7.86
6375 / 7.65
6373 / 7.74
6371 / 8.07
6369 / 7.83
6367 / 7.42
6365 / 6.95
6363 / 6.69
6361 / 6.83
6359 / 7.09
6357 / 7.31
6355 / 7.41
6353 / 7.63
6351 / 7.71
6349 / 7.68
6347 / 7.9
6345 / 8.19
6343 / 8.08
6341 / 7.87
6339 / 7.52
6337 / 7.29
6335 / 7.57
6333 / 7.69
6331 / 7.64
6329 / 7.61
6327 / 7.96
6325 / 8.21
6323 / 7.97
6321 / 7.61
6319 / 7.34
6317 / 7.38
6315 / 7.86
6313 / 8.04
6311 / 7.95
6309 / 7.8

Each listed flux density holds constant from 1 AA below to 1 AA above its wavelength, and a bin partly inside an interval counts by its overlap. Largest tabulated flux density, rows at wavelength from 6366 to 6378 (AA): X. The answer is 8.07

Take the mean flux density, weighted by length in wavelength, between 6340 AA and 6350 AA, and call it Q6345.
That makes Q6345 7.94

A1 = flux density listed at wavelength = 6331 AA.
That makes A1 7.64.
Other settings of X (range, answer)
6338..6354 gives 8.19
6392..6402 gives 8.25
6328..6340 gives 7.69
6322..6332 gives 8.21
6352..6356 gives 7.63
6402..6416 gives 8.02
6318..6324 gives 7.97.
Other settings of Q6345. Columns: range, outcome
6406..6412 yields 7.4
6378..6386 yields 7.89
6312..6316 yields 7.95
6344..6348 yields 8.04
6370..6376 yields 7.82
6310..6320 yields 7.71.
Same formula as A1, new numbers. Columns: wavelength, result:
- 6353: 7.63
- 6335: 7.57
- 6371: 8.07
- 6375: 7.65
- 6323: 7.97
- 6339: 7.52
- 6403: 7.62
